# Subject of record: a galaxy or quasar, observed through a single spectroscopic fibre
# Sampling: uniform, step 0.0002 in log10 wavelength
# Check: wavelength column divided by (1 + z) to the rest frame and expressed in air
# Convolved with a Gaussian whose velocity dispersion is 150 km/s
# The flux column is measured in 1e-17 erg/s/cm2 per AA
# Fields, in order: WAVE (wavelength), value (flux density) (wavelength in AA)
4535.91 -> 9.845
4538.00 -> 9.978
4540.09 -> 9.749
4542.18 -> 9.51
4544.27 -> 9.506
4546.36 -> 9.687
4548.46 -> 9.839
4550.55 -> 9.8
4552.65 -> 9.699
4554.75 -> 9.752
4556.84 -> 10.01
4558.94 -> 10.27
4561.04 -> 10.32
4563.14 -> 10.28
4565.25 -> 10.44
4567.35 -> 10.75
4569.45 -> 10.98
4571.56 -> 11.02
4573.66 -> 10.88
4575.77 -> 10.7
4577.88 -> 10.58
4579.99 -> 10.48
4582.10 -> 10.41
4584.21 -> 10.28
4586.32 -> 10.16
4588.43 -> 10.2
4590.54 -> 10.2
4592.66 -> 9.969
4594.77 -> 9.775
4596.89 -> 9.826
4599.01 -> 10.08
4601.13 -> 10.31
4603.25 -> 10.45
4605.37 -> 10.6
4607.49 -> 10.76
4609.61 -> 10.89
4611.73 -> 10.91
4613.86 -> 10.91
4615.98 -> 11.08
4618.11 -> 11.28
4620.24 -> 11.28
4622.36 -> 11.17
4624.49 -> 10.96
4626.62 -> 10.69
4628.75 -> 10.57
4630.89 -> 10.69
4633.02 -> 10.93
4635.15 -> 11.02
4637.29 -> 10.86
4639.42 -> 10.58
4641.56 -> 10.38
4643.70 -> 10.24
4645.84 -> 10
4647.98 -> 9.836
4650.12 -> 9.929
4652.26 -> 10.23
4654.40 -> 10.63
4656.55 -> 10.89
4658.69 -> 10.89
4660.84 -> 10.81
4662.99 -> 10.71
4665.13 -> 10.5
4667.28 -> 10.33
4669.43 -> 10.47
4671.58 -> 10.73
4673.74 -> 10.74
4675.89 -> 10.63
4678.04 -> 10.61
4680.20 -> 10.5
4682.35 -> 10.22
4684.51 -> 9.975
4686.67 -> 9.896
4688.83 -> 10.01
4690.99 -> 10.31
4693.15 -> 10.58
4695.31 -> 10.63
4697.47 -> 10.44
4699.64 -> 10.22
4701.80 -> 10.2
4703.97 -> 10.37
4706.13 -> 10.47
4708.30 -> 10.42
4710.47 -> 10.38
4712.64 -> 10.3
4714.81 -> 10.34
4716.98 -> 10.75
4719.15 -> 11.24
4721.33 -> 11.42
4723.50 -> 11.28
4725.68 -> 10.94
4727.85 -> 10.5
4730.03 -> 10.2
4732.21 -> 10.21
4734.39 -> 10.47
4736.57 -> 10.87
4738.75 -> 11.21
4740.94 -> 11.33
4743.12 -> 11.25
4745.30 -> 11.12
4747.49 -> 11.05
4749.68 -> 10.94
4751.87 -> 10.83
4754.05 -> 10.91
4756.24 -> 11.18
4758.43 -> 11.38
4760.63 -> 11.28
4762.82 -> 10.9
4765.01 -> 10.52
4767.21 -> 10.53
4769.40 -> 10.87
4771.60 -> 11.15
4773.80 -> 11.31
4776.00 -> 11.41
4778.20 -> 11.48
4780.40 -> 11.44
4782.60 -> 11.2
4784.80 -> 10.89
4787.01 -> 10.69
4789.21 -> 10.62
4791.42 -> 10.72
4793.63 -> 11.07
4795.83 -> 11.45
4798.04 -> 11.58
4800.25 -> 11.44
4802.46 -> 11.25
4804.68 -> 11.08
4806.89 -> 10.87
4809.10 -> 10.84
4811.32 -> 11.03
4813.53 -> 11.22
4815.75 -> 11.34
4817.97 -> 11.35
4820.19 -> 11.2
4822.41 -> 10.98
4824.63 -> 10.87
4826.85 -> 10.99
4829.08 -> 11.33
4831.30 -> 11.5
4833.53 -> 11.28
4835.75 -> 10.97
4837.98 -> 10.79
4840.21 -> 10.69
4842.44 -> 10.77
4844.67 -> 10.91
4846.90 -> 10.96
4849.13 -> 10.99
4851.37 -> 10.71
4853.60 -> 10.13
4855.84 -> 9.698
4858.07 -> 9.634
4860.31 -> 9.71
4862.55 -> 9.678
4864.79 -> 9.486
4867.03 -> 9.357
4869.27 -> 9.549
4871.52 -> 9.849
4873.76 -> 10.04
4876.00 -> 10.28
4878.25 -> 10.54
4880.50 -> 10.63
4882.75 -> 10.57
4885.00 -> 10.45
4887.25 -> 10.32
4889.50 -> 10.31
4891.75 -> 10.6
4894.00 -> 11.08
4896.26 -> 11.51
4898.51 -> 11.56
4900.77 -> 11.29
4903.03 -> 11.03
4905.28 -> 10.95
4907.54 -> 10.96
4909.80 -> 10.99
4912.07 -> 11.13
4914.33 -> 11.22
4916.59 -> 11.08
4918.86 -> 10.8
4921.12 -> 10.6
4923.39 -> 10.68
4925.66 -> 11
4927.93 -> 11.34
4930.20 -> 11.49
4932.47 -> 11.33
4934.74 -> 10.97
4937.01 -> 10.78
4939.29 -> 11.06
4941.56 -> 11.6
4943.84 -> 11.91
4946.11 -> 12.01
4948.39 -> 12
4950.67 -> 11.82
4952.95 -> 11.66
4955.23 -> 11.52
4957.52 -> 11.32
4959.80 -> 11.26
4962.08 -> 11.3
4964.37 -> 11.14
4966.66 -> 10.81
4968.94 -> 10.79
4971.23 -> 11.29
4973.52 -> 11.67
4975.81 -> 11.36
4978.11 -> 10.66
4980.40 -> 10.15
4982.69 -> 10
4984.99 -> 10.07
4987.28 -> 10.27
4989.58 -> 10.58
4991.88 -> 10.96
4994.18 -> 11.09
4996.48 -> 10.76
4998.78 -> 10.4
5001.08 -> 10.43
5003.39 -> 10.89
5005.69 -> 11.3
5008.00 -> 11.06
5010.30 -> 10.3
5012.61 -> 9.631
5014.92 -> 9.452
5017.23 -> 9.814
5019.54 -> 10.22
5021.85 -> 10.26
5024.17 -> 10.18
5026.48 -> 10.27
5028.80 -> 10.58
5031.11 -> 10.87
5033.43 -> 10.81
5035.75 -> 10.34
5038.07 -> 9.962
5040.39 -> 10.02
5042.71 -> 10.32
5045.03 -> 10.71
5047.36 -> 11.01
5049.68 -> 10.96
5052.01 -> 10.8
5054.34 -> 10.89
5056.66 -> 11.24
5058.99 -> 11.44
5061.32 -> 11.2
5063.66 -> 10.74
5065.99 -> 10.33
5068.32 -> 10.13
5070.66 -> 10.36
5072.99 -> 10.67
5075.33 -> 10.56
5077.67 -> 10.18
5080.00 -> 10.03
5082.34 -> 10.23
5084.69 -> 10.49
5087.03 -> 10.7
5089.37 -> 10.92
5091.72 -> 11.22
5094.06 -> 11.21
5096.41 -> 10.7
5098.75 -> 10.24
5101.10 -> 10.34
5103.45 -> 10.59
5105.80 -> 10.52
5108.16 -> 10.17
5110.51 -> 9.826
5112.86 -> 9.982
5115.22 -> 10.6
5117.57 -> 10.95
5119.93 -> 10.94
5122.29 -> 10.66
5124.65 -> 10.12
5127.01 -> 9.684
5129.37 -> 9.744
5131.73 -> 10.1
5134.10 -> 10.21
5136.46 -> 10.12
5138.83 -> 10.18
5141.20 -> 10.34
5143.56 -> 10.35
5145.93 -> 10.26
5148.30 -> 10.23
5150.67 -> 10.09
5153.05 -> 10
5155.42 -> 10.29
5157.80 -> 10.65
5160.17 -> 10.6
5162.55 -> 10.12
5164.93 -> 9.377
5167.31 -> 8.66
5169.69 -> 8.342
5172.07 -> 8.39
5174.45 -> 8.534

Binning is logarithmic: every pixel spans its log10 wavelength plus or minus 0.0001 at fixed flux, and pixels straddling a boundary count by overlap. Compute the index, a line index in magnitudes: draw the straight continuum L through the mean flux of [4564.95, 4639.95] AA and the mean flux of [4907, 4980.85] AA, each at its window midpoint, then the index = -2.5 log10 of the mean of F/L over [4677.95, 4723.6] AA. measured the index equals 0.03 mag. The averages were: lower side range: 10.6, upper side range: 11.2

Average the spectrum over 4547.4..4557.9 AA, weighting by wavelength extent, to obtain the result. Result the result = 9.82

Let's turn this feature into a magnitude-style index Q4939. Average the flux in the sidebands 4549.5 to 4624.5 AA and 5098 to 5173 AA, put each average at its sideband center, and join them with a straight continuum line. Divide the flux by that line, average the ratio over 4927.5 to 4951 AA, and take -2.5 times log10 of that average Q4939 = -0.13 mag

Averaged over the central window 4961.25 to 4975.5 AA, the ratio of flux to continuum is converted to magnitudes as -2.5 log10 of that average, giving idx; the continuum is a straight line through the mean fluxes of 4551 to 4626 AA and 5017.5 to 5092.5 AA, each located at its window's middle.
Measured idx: -0.062 mag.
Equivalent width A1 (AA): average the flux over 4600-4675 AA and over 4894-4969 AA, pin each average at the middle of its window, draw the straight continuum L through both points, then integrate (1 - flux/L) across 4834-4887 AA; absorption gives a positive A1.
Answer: 3.88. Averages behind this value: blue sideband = 10.7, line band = 10.3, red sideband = 11.2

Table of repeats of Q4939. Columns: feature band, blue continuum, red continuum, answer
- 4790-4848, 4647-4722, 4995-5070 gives -0.060 mag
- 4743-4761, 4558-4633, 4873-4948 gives -0.030 mag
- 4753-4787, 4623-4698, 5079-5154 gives -0.062 mag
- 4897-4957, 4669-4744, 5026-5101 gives -0.065 mag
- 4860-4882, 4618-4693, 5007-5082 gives 0.062 mag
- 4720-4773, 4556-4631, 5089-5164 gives -0.044 mag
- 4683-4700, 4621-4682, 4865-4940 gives 0.038 mag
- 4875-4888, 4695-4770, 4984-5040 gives 0.013 mag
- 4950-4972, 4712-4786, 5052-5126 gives -0.054 mag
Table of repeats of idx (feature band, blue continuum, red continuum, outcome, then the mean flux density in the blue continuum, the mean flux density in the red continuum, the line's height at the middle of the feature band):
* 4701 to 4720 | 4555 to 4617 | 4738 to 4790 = 0.04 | 10.5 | 11.1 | 10.9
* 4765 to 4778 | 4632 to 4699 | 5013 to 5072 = -0.06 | 10.5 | 10.5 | 10.5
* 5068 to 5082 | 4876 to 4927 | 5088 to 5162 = 0.02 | 10.9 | 10.4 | 10.5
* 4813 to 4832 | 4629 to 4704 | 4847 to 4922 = -0.07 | 10.5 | 10.5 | 10.5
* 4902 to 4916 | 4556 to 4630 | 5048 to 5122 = -0.05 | 10.6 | 10.6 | 10.6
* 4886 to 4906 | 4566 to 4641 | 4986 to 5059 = -0.04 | 10.6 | 10.5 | 10.6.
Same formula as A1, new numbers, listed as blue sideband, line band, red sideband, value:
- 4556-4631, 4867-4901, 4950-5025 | 0.6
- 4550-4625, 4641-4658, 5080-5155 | 0.3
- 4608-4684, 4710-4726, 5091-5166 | -0.4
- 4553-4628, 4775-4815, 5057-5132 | -2.3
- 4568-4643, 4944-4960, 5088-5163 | -1.9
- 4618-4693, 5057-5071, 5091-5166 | -0.5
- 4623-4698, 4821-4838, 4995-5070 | -1.0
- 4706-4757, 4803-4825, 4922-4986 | -0.3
